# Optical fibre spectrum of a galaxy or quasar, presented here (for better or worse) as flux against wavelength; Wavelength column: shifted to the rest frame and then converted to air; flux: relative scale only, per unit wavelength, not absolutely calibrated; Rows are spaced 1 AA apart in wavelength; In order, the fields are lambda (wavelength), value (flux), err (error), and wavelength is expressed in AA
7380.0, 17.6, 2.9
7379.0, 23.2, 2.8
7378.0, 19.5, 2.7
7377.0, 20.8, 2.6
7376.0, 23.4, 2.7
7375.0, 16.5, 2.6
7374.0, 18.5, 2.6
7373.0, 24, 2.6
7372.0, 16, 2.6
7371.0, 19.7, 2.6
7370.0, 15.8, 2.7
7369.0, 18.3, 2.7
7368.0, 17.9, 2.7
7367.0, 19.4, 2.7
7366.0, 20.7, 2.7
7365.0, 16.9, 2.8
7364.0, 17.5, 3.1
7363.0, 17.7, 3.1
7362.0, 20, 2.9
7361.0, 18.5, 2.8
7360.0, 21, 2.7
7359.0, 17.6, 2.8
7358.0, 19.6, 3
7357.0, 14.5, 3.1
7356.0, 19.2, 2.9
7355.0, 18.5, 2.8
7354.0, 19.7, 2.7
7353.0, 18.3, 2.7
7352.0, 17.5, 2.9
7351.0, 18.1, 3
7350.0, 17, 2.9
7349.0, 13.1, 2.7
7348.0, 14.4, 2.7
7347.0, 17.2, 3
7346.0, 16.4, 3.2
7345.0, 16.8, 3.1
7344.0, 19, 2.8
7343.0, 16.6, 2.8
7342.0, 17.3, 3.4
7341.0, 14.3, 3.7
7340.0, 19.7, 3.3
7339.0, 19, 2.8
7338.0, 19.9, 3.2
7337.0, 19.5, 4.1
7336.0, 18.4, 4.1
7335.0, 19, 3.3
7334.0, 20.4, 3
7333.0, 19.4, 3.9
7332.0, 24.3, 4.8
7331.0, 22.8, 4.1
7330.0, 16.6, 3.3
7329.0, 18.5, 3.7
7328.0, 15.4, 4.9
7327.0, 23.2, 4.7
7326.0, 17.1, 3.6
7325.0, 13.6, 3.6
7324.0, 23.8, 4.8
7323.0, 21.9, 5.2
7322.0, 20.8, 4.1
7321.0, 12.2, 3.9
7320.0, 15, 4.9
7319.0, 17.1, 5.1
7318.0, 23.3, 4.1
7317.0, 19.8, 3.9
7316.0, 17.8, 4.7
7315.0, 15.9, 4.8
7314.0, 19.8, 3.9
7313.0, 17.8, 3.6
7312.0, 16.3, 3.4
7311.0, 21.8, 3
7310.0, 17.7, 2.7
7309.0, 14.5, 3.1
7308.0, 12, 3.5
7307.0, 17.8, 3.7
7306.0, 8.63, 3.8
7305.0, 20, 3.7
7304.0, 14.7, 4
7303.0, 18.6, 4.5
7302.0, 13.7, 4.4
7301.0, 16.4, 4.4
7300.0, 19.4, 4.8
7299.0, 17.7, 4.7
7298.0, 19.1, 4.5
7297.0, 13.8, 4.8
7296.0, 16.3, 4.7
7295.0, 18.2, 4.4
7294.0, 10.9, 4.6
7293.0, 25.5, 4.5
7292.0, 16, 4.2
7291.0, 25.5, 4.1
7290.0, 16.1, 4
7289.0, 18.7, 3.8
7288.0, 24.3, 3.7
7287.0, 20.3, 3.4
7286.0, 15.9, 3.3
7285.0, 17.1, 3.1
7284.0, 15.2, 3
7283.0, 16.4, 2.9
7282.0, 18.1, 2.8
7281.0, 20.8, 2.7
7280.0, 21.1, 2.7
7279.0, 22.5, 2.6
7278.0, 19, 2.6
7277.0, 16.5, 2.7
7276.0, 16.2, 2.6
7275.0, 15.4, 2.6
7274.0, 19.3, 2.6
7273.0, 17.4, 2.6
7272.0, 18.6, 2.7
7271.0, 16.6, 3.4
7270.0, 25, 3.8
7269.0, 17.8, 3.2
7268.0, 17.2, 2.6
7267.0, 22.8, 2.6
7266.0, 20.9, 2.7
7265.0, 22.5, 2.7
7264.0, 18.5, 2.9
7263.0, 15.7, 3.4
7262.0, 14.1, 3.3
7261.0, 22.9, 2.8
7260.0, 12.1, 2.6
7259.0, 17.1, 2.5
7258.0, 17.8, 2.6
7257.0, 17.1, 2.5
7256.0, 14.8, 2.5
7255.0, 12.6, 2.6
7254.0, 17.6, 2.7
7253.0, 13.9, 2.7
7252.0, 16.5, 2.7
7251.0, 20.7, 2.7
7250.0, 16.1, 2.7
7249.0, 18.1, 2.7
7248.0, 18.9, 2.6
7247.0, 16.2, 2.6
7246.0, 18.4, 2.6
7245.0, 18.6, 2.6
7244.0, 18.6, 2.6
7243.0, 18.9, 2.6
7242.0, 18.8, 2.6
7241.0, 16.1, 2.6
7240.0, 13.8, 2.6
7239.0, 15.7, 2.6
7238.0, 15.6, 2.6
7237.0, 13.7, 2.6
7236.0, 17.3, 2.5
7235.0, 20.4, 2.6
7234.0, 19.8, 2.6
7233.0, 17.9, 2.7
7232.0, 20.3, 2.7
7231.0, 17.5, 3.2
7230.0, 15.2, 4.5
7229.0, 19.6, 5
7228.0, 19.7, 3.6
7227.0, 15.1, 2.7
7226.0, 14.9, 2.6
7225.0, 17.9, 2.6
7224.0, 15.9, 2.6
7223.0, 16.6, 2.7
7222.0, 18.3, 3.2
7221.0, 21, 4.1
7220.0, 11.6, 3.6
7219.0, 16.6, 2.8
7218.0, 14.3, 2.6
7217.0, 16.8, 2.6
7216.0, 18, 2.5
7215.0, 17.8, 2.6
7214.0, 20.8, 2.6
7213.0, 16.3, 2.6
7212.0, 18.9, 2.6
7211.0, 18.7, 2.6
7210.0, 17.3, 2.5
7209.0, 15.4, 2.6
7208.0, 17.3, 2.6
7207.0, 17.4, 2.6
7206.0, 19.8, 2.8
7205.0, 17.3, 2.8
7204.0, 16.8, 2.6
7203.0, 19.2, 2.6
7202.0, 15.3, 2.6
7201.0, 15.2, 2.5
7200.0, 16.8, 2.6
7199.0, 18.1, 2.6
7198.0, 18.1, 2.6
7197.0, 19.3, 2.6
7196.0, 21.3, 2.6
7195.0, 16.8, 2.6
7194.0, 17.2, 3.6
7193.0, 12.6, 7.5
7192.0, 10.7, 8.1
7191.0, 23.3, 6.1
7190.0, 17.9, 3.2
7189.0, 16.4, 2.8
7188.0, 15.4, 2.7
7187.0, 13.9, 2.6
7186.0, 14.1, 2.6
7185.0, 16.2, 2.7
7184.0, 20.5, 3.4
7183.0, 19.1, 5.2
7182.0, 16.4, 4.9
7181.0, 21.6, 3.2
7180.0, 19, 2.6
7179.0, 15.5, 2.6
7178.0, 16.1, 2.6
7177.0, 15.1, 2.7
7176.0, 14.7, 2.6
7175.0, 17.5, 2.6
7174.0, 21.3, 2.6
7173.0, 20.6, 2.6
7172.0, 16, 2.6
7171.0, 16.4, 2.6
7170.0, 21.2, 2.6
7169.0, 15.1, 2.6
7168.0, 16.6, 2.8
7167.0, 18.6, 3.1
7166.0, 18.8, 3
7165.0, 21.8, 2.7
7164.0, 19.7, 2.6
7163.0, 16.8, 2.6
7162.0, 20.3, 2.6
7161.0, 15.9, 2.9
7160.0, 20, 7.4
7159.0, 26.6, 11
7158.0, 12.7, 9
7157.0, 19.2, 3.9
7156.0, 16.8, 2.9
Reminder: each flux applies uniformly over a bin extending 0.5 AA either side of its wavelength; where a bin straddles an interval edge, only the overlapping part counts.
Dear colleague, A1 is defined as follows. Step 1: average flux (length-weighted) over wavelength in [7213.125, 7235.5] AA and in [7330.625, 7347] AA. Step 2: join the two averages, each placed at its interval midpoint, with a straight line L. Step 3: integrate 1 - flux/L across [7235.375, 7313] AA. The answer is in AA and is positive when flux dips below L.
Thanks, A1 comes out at 2.26 AA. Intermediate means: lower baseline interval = 17.5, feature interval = 17.6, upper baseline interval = 18.8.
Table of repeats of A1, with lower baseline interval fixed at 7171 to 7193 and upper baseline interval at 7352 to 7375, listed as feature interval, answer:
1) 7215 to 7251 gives 0.5 AA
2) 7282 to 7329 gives 1.0 AA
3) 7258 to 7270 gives -0.6 AA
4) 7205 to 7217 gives -0.4 AA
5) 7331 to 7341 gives -0.8 AA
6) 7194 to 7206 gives -0.3 AA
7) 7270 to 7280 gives -0.4 AA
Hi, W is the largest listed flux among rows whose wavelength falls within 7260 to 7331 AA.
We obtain 25.5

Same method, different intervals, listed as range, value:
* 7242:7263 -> 22.9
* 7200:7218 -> 20.8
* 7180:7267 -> 23.3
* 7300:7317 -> 21.8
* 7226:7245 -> 20.4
